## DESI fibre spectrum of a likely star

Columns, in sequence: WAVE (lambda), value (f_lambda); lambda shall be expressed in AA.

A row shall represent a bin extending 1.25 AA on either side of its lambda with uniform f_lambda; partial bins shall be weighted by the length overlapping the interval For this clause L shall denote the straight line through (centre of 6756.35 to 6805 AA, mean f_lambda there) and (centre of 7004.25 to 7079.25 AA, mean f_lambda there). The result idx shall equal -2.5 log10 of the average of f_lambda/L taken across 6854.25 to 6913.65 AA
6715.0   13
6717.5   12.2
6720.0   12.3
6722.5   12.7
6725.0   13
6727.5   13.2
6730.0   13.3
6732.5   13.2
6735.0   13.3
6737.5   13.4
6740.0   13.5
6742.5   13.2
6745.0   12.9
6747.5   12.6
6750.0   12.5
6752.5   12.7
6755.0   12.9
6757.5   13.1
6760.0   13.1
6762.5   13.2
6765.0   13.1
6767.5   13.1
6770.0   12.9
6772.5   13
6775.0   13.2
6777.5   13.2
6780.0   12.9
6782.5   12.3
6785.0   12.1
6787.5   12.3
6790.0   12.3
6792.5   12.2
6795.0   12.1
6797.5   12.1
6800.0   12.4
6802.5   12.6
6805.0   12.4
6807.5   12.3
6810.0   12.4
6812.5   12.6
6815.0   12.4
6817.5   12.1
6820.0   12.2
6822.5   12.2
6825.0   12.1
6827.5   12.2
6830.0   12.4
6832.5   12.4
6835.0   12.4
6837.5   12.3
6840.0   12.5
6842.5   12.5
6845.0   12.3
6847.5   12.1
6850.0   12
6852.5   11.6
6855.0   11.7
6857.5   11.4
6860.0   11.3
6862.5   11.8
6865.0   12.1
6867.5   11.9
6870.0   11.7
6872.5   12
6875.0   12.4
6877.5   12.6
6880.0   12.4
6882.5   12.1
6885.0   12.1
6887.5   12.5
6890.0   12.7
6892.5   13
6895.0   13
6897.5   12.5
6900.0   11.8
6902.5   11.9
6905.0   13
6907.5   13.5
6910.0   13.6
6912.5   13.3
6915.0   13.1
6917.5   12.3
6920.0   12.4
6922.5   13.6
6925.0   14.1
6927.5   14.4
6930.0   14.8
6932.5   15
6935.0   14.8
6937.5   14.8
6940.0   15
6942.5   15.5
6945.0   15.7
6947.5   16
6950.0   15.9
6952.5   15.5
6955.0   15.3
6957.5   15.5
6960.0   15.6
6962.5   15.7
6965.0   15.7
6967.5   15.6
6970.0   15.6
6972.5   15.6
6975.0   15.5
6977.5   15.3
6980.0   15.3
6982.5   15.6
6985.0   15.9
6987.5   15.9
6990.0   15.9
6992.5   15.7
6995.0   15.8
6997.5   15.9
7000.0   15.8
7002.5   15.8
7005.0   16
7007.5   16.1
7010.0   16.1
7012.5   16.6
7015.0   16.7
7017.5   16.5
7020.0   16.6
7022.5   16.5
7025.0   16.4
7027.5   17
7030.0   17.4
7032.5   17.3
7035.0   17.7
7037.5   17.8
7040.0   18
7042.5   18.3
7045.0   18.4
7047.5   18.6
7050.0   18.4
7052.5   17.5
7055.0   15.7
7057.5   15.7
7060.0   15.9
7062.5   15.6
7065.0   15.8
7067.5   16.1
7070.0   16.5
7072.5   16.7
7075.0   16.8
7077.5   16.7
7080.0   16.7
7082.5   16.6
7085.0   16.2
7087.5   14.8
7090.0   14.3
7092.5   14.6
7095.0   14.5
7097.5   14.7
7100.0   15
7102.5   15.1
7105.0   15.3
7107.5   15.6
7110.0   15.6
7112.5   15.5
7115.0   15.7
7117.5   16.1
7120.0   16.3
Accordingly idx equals 0.16 mag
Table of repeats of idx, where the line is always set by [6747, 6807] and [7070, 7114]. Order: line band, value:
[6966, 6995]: -0.08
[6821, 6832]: 0.08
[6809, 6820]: 0.06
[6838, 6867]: 0.12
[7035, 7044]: -0.19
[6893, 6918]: 0.09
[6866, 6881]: 0.12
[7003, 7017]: -0.10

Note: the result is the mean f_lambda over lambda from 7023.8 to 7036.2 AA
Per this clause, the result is 17.2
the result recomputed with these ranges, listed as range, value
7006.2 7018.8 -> 16.4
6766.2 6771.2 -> 13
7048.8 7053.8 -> 17.9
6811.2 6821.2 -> 12.3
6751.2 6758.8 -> 12.9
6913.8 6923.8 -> 12.9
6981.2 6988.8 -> 15.8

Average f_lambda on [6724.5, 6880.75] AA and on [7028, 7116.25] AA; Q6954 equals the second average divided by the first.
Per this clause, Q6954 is 1.31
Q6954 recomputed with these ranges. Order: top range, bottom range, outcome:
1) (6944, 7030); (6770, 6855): 1.29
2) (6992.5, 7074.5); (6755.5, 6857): 1.34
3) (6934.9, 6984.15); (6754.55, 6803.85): 1.22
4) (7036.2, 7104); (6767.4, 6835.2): 1.31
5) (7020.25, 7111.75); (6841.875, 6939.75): 1.29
